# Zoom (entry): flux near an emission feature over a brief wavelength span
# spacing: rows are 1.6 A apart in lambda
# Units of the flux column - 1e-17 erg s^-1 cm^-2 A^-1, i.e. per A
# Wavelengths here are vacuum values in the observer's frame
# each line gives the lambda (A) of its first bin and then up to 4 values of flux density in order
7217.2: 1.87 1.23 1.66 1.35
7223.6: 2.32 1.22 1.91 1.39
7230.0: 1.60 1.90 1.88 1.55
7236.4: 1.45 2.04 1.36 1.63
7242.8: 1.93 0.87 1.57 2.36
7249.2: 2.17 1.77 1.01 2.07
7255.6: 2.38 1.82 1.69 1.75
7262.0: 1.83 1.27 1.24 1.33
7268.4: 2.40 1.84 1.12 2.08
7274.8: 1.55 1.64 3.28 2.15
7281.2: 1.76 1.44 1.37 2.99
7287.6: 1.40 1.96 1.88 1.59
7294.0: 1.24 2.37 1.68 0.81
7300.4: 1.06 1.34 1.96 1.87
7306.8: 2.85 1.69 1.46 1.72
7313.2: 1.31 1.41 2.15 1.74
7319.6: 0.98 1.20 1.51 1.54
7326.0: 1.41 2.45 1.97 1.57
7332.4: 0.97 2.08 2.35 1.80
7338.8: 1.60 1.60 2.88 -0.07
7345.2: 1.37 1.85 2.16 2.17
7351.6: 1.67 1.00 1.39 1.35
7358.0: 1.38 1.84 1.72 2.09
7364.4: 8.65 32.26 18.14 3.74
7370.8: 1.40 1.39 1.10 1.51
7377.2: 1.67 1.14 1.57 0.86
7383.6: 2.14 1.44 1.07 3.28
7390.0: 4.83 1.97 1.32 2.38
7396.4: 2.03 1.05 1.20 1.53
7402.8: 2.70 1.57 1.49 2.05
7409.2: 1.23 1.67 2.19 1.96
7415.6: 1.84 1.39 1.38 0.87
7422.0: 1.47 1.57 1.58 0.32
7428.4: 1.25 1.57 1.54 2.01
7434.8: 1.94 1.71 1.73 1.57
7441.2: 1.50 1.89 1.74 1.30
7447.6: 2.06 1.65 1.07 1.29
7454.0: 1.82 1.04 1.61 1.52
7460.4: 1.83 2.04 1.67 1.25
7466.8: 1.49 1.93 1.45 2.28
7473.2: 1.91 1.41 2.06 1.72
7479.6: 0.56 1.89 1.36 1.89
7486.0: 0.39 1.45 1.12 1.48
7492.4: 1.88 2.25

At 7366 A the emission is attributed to H-alpha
